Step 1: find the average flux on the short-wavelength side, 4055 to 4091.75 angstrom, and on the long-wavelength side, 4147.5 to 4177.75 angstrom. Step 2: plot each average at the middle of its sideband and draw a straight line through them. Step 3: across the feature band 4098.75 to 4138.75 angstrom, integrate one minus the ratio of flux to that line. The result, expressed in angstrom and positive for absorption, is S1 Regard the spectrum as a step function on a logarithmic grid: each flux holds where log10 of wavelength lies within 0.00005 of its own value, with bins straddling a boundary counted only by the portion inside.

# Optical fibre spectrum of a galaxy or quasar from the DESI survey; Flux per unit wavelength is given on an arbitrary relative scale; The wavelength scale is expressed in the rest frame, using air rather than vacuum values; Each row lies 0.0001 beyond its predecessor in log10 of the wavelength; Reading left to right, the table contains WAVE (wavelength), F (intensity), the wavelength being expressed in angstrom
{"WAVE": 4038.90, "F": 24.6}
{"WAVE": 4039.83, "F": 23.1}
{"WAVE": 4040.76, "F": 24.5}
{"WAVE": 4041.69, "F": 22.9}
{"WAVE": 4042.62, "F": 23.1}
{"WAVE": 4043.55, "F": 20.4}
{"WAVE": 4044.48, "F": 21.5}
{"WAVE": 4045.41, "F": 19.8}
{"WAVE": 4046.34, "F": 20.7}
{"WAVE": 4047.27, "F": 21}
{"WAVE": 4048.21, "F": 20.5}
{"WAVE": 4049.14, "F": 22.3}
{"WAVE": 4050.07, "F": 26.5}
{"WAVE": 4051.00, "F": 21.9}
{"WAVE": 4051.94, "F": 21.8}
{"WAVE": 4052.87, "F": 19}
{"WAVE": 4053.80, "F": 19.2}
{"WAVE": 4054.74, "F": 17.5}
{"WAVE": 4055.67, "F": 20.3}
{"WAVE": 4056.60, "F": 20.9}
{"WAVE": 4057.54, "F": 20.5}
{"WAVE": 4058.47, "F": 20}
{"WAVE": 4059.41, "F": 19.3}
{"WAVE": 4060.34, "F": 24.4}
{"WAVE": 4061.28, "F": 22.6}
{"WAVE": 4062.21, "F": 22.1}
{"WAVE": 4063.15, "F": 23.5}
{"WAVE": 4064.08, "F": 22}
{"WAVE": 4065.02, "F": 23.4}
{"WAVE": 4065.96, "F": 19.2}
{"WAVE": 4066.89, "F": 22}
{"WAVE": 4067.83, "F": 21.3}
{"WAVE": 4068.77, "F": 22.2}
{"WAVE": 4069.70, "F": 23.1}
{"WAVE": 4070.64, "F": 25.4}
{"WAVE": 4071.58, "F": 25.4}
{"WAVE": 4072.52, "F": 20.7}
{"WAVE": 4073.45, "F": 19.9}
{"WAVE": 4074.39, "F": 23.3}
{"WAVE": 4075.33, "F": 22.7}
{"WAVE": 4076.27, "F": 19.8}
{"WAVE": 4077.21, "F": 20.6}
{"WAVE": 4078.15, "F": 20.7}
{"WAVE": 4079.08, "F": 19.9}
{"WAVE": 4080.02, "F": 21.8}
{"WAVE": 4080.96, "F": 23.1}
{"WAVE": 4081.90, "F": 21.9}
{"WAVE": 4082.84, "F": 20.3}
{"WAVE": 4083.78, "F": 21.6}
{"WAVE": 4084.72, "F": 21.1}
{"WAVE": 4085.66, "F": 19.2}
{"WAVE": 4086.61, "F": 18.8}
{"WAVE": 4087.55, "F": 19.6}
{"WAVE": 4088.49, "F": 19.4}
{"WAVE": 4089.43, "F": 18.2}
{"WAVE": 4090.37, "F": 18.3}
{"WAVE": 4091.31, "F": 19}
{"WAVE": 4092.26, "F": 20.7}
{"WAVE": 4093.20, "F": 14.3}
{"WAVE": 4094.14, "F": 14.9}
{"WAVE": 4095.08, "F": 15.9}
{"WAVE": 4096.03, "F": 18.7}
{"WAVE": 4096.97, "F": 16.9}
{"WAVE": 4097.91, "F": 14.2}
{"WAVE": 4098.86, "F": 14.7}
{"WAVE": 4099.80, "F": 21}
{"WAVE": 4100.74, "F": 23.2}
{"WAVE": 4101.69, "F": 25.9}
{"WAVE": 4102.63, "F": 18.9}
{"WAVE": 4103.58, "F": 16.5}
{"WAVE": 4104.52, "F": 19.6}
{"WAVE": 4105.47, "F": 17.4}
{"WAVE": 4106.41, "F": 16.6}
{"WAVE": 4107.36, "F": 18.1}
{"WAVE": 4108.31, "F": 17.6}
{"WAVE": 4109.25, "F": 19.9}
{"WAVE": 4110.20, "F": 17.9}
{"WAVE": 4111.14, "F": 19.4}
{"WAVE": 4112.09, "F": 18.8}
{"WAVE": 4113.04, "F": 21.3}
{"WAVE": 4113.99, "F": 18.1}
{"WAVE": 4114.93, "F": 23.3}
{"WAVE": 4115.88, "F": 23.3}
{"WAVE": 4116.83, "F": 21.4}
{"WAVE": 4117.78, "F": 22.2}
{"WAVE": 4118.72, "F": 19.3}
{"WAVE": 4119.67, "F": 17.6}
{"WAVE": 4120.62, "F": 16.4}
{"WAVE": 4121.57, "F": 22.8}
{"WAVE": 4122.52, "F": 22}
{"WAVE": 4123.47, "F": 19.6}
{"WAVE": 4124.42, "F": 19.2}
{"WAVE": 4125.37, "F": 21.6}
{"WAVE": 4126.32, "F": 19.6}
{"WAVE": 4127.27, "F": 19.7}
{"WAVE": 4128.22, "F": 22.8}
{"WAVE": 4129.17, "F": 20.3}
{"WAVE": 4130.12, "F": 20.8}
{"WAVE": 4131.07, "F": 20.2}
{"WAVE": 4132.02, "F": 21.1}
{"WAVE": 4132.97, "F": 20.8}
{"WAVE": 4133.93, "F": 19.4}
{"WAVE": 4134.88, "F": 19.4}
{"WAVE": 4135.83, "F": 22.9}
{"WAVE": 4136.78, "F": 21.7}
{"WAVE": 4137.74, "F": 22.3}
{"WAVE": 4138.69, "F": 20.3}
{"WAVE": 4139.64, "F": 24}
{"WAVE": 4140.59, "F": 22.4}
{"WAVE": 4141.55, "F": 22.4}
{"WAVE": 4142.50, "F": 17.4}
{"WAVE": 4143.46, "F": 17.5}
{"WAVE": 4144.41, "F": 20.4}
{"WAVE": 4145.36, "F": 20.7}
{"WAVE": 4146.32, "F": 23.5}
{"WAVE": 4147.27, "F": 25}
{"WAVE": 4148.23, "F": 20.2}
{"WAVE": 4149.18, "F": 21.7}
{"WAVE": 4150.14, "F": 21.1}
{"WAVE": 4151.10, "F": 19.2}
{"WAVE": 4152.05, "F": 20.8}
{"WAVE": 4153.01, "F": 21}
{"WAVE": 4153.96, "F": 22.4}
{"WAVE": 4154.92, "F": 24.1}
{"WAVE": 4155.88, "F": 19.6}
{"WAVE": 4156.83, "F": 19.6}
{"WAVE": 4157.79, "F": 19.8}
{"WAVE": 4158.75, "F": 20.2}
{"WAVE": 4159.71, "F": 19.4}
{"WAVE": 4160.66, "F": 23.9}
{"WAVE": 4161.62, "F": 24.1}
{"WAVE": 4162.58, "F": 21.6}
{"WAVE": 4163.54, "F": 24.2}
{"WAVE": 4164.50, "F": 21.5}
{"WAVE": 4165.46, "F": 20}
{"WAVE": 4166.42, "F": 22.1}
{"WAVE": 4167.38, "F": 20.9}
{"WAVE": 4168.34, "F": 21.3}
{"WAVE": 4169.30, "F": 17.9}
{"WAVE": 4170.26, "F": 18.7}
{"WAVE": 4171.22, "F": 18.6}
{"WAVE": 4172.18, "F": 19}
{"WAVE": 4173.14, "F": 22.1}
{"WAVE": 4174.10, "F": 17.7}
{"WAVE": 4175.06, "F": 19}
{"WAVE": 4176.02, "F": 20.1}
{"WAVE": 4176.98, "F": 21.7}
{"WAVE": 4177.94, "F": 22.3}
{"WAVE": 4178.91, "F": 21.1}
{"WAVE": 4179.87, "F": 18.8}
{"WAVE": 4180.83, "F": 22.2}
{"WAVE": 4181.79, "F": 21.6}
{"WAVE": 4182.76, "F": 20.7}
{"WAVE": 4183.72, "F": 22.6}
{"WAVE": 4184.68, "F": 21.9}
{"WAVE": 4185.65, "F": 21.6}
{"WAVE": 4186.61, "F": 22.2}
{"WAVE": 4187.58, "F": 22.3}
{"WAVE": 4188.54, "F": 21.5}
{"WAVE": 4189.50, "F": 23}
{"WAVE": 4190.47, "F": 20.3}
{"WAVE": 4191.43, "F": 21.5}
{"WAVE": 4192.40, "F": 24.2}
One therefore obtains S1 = 1.59 angstrom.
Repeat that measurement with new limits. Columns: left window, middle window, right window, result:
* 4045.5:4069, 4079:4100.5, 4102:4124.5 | 1.5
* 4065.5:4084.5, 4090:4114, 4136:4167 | 3.6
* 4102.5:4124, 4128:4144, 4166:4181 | -0.9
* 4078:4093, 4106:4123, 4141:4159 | 0.6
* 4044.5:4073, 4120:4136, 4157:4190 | 0.6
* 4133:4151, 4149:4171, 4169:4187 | -0.2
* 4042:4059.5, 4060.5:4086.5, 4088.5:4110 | -2.8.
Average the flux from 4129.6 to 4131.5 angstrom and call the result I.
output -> 20.5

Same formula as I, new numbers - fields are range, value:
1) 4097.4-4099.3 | 14.5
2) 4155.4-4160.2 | 19.8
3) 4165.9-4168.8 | 21.4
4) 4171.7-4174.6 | 19.6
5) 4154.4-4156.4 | 21.8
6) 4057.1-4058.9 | 20.3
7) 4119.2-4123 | 19.7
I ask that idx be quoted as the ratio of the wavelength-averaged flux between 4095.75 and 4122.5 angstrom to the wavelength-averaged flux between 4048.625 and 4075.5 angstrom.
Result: 0.89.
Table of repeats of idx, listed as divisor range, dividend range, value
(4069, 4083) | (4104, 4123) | 0.89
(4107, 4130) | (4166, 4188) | 1.03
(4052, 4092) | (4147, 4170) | 1.01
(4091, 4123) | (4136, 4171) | 1.11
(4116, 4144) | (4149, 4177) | 1.01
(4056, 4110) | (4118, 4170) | 1.04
